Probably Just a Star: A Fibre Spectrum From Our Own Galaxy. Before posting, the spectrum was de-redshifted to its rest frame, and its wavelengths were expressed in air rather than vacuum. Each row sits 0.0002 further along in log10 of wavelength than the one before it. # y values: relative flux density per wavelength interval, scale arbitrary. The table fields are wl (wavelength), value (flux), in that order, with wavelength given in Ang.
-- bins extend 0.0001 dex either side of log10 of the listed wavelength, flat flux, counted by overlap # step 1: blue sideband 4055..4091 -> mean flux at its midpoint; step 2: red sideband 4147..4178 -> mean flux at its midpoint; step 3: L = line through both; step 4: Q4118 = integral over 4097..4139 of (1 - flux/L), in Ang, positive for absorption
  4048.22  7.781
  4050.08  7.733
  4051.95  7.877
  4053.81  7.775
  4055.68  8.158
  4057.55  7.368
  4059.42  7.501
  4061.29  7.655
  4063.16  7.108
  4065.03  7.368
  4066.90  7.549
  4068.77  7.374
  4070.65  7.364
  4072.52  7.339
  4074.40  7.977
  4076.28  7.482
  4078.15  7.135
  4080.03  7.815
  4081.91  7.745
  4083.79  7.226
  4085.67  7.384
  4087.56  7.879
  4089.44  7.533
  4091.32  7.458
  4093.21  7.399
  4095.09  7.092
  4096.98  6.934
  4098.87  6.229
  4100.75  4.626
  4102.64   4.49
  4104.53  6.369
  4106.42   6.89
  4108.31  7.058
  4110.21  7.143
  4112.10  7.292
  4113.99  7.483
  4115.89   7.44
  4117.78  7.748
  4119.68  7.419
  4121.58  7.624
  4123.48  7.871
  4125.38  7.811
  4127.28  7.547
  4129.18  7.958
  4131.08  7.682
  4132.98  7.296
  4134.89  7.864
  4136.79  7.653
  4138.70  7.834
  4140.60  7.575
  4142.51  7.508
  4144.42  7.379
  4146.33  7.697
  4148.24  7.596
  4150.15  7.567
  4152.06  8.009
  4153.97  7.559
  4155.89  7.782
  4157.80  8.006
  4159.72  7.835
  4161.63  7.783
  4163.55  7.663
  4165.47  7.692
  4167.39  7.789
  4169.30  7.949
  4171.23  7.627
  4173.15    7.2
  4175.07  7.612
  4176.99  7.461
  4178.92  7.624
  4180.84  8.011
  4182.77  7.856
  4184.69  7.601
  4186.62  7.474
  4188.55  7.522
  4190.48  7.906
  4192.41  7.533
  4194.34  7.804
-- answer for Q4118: 2.6 Ang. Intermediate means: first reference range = 7.52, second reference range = 7.69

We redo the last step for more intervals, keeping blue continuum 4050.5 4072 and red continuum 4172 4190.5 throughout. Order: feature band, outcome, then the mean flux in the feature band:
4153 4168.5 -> -0.3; 7.77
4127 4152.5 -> -0.2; 7.65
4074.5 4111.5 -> 2.9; 6.97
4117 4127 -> -0.1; 7.68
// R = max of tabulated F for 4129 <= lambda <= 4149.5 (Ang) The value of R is 7.958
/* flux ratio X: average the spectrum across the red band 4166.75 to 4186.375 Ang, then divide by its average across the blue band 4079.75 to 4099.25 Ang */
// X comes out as 1.04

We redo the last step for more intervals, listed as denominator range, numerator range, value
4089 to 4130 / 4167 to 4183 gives 1.09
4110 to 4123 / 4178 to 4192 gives 1.03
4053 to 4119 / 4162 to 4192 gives 1.06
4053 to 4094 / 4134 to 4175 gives 1.02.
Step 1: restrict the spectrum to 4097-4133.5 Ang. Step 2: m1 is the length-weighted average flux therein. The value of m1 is 7.05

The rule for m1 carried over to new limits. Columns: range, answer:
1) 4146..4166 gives 7.75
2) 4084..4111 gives 6.76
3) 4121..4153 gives 7.68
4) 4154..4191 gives 7.7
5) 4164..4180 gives 7.62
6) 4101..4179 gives 7.47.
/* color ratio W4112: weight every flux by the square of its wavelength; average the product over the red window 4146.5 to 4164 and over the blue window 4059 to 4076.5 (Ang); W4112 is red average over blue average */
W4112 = 1.08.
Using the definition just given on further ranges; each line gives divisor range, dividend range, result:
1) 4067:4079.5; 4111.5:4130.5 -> 1.05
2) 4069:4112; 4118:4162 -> 1.12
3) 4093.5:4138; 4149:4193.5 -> 1.11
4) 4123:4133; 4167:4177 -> 1.01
